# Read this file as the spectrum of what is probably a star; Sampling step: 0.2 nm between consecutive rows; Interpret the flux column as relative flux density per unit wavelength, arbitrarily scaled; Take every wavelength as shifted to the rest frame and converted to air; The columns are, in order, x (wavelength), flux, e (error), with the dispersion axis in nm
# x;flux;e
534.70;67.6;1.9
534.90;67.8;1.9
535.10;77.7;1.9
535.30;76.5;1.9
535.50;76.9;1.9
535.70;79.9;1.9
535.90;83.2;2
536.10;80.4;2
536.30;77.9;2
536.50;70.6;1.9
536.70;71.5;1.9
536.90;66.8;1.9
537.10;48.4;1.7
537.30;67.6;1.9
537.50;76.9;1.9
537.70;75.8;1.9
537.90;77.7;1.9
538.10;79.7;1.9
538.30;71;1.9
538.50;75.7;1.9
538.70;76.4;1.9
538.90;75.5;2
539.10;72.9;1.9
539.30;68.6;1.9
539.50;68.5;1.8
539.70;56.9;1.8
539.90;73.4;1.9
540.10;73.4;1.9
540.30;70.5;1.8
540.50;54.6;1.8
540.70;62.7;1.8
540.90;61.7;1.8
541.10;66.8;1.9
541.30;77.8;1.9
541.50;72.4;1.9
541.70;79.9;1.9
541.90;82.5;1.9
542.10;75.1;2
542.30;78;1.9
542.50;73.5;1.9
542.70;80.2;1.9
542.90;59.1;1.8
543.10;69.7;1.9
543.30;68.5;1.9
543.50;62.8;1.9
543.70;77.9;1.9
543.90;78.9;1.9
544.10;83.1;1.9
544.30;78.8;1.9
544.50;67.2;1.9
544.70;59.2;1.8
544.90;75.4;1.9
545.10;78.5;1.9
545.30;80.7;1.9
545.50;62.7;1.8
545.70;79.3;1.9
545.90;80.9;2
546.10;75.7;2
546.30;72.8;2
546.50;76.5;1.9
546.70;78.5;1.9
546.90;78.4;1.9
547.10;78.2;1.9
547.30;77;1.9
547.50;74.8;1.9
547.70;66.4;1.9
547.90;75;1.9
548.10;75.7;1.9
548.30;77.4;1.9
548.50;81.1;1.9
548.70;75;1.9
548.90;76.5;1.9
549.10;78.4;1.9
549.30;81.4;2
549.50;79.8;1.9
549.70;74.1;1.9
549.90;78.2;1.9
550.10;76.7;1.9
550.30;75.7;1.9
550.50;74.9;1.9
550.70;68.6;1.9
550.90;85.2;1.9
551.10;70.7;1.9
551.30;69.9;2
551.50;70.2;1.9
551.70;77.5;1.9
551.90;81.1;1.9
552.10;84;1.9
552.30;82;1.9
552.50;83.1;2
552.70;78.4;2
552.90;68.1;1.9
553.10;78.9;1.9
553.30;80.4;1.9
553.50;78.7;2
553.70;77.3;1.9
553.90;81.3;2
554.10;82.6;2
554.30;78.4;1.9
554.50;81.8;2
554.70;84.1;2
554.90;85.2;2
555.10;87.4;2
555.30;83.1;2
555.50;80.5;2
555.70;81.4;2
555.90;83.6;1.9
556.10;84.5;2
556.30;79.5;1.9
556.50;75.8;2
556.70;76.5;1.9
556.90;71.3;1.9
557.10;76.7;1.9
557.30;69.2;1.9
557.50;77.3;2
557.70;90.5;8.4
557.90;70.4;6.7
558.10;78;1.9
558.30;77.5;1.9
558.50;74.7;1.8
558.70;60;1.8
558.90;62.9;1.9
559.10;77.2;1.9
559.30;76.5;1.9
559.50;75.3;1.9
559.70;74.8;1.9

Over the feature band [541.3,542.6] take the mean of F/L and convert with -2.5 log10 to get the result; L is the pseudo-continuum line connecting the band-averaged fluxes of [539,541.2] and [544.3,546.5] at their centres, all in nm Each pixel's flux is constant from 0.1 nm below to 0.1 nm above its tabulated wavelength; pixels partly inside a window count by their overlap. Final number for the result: -0.12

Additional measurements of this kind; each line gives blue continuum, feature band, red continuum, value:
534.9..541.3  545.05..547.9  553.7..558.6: -0.01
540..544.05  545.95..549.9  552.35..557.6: -0.02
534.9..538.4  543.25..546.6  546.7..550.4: 0.02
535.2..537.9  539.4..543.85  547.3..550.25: 0.06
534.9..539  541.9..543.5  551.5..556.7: 0.06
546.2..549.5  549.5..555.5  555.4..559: -0.03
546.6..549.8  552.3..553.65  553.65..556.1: 0.04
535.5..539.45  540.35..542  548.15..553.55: 0.07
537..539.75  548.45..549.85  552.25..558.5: -0.02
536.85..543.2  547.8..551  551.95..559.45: -0.02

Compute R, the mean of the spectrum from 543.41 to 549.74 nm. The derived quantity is 75.6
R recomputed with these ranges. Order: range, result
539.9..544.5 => 72.1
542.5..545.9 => 72.9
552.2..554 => 78.7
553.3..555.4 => 81.9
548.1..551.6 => 76.1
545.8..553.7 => 76.8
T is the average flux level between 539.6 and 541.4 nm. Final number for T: 66.4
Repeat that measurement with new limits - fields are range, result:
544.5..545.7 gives 71.6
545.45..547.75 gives 75.6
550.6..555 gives 78.5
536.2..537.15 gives 68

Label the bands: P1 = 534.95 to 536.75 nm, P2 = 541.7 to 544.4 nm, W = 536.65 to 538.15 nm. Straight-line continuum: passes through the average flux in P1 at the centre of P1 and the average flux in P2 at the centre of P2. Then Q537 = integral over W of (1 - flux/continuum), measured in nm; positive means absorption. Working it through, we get 0.12 nm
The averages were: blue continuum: 77.1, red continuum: 74.7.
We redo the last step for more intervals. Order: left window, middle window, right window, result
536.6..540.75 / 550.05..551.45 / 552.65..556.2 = 0.07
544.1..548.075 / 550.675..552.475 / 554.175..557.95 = 0.01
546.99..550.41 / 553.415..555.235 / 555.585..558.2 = -0.10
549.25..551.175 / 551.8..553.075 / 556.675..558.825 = -0.06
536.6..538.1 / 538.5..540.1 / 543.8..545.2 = 0.01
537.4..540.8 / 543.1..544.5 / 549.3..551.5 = -0.02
